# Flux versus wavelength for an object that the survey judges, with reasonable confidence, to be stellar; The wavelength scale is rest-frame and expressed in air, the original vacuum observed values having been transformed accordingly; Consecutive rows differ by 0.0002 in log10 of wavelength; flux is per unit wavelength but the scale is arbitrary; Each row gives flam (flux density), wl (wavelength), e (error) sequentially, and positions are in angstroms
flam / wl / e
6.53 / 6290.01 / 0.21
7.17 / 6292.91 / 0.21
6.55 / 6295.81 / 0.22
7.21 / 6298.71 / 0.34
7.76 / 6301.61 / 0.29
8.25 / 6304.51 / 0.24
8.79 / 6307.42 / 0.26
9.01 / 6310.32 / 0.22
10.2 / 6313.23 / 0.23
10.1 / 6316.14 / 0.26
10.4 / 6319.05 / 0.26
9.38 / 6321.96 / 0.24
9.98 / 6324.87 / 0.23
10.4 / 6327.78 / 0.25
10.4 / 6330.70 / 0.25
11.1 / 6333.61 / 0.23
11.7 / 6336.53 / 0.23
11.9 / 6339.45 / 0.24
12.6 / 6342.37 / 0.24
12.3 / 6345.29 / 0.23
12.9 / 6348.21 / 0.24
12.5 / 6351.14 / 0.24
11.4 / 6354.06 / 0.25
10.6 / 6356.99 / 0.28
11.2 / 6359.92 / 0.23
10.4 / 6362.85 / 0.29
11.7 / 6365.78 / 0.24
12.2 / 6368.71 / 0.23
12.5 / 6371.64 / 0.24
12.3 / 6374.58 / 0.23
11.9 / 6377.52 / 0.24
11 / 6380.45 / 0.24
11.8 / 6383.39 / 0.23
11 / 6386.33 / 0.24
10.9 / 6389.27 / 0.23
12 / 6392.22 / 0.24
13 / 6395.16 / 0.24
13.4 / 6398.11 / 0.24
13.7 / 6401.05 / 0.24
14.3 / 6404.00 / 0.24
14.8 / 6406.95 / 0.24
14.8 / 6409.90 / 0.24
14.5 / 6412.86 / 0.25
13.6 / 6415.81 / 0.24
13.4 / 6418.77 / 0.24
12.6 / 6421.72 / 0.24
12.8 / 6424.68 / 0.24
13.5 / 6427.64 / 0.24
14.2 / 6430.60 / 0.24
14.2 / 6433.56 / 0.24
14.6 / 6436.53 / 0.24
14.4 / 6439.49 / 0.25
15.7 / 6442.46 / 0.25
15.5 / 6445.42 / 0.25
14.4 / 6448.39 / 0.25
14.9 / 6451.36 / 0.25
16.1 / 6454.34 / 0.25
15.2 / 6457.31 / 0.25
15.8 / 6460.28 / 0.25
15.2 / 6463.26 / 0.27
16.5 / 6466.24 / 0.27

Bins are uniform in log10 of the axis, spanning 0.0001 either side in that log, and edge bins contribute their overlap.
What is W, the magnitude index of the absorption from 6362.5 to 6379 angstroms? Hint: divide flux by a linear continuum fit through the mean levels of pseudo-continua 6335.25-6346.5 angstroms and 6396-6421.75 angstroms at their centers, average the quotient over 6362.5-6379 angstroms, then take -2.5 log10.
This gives 0.09 mag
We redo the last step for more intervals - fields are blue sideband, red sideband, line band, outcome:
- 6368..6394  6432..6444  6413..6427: 0.041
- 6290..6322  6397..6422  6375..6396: 0.093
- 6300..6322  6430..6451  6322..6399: -0.031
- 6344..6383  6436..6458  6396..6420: -0.039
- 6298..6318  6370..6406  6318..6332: -0.056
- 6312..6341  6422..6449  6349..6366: 0.027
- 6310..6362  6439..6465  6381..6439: 0.036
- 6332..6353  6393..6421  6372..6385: 0.112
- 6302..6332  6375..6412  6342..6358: -0.104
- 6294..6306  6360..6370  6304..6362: -0.147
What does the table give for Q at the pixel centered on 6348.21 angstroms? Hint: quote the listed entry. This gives 12.9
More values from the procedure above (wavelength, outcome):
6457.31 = 15.2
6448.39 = 14.4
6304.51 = 8.25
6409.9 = 14.8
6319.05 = 10.4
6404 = 14.3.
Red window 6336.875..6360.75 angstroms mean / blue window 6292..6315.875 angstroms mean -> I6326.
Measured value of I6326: 1.4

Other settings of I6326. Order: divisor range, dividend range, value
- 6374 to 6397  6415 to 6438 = 1.16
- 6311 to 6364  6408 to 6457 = 1.30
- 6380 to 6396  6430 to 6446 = 1.27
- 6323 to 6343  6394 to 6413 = 1.27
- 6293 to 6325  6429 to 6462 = 1.71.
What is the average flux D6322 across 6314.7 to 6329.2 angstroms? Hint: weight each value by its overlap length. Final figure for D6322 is 10.1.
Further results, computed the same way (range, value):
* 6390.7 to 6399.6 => 12.8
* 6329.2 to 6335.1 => 10.7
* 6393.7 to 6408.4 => 13.8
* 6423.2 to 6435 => 13.7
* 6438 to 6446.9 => 15.2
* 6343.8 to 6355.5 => 12.3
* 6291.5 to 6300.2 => 6.98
